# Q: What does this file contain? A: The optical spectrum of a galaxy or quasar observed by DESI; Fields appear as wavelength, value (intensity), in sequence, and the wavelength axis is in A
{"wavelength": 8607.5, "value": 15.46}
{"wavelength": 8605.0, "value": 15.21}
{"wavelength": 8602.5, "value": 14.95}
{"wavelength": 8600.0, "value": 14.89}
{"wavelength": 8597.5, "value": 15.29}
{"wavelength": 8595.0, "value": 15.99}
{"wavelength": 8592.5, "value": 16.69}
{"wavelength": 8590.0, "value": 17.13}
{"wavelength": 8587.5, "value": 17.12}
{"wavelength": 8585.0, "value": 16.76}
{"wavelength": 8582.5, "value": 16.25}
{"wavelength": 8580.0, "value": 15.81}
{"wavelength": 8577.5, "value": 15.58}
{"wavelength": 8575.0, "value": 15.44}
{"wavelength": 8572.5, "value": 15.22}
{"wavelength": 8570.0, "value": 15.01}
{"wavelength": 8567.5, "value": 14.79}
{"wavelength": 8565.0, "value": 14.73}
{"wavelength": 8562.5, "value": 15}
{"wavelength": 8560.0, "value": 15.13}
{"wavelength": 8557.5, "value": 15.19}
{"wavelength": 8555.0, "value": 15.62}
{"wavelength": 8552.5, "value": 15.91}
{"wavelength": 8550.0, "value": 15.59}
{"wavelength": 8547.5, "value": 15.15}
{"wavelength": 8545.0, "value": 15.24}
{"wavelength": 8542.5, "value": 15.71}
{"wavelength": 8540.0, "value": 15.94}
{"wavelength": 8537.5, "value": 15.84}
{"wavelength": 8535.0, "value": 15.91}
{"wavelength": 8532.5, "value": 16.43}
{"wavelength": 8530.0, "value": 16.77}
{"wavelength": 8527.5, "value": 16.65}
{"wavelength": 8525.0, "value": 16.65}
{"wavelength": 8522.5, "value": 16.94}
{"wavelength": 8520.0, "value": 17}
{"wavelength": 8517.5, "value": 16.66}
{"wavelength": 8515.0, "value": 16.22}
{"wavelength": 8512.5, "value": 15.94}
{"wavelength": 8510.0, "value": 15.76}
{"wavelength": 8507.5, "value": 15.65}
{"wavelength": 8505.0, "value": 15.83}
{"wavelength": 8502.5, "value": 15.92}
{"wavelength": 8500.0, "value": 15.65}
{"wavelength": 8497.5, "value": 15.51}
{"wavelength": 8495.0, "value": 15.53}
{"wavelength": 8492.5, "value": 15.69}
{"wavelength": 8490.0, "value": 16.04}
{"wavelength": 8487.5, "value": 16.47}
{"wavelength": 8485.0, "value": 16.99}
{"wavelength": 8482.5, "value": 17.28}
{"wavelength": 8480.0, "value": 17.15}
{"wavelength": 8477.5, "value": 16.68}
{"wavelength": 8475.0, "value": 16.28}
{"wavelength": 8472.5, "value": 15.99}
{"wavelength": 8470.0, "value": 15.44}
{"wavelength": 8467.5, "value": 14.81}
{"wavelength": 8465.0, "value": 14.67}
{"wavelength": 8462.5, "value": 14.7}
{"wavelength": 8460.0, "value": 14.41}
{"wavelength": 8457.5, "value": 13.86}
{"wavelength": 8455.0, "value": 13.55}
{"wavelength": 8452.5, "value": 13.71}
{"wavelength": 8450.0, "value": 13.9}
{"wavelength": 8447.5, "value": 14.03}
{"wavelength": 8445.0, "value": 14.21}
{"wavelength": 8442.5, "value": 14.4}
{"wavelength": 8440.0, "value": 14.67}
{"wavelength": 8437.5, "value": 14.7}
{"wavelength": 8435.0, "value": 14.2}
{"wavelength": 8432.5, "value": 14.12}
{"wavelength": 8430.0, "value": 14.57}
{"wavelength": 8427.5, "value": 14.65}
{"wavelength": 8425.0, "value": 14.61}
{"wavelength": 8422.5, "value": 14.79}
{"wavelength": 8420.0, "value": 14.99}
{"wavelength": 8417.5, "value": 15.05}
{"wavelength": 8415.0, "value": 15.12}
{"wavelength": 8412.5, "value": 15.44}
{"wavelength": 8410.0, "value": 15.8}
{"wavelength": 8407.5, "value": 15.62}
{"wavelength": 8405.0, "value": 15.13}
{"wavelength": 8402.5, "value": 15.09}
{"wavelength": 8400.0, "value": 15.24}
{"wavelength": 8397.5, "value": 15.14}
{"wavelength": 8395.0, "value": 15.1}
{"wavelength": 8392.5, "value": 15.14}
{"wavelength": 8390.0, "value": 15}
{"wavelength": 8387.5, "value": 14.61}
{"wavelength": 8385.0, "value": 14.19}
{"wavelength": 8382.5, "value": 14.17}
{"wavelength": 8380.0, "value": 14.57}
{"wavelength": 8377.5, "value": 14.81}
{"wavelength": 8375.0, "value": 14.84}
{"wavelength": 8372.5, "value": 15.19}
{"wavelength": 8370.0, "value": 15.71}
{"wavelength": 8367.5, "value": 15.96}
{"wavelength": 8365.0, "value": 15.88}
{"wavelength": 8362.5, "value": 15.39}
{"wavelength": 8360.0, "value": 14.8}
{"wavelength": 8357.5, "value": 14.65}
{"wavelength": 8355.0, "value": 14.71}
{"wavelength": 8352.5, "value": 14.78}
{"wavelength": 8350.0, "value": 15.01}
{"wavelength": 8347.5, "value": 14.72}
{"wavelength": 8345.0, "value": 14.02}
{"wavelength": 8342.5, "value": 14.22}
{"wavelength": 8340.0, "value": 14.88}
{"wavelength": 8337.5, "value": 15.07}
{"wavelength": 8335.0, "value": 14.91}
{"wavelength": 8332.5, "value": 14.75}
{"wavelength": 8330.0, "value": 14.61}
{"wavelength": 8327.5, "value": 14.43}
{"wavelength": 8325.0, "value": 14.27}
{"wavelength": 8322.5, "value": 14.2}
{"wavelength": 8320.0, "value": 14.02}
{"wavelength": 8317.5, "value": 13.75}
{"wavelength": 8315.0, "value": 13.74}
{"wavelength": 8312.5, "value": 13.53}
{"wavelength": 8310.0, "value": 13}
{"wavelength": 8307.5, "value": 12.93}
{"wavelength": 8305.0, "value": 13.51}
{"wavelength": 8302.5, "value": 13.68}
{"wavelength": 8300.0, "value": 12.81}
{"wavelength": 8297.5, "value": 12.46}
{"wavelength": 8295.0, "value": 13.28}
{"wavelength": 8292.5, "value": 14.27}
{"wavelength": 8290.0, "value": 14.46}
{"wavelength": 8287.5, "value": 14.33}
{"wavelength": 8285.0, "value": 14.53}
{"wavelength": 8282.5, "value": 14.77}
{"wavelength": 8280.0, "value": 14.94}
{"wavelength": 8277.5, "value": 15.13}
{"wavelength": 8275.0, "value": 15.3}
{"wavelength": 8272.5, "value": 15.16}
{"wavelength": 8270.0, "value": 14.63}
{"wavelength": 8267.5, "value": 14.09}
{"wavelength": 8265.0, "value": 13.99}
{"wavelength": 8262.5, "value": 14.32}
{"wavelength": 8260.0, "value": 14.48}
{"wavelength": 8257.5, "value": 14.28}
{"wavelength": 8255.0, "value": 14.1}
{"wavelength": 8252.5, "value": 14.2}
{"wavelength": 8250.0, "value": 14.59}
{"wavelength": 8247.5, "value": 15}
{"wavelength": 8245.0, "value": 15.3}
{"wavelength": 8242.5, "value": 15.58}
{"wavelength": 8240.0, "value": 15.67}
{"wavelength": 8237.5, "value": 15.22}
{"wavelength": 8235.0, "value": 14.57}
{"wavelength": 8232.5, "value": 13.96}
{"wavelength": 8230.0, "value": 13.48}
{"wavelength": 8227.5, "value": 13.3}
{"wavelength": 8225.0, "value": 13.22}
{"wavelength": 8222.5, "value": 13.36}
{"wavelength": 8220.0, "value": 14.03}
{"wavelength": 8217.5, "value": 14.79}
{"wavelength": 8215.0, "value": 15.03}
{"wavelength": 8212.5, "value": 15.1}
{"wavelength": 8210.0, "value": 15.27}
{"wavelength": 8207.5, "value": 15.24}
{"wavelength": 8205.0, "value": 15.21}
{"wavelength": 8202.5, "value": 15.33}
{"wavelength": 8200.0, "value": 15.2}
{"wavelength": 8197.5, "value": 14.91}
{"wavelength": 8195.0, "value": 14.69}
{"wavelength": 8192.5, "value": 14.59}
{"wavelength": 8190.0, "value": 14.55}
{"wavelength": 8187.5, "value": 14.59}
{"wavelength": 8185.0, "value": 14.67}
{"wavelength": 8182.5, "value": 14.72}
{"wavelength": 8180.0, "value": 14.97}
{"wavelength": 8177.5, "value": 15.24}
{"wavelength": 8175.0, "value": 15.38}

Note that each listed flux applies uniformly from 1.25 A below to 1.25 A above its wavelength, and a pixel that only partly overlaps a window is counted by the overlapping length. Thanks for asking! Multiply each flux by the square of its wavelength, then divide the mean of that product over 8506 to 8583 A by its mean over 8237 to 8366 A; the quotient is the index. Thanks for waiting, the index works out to 1.2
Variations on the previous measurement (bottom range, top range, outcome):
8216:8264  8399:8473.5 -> 1.07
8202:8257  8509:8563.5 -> 1.18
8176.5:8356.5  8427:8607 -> 1.14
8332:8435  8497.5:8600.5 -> 1.11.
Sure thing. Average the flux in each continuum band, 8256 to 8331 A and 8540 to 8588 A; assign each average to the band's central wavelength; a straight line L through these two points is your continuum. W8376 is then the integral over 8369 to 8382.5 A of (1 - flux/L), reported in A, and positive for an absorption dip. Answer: -0.4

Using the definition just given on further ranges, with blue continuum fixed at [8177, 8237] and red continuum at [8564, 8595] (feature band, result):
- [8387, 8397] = 0.2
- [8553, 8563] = 0.3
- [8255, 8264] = 0.3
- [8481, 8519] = -1.2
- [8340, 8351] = 0.4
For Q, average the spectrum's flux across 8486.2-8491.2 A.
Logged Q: 16.3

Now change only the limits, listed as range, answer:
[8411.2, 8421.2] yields 15.2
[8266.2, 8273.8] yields 14.6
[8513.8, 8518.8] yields 16.4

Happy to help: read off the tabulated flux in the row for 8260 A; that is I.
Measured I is 14.48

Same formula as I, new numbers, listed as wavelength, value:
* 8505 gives 15.83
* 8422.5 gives 14.79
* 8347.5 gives 14.72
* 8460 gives 14.41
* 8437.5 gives 14.7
